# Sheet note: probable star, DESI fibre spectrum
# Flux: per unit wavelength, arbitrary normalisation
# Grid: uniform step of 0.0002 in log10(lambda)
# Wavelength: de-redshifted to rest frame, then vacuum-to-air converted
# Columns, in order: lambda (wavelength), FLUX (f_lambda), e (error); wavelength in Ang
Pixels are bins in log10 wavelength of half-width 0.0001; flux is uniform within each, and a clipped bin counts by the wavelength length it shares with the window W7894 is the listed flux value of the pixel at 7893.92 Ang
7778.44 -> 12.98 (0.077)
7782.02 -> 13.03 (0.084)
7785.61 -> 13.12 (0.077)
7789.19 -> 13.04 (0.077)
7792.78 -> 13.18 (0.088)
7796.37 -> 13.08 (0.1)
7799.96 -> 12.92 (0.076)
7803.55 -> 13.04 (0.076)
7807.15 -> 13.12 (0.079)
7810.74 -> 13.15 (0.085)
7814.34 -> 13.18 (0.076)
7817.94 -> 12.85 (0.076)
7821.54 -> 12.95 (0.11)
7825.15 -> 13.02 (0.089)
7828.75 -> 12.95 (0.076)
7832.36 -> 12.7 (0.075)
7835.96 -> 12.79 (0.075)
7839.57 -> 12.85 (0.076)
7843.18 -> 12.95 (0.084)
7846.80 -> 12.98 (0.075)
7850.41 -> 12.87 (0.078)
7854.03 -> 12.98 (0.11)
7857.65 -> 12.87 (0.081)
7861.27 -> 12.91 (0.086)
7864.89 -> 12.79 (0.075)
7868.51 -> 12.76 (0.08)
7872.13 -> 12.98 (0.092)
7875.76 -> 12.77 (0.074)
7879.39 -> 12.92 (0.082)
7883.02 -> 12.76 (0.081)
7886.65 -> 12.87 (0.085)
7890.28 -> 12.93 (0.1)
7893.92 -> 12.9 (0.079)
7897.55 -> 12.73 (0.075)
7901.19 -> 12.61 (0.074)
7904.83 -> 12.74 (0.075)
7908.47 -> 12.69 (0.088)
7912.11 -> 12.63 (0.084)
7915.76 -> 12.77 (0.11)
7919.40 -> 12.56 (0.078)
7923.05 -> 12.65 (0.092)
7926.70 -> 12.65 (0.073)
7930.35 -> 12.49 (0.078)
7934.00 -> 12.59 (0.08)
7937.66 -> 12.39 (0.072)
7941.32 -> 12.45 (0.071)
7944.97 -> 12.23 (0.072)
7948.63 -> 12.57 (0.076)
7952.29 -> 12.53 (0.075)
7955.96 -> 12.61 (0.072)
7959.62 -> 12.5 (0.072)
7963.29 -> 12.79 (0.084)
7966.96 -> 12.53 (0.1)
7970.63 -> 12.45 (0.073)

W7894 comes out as 12.9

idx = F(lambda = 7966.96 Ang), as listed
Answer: 12.53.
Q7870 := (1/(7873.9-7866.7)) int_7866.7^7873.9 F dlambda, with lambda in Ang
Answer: 12.9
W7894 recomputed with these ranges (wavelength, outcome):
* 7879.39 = 12.92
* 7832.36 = 12.7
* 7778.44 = 12.98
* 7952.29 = 12.53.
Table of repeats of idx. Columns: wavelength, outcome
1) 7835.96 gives 12.79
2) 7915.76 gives 12.77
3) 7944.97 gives 12.23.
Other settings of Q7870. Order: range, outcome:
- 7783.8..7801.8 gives 13.1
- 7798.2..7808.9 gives 13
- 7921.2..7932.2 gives 12.6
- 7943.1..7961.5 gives 12.5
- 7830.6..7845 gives 12.8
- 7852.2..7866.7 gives 12.9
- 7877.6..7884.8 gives 12.8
